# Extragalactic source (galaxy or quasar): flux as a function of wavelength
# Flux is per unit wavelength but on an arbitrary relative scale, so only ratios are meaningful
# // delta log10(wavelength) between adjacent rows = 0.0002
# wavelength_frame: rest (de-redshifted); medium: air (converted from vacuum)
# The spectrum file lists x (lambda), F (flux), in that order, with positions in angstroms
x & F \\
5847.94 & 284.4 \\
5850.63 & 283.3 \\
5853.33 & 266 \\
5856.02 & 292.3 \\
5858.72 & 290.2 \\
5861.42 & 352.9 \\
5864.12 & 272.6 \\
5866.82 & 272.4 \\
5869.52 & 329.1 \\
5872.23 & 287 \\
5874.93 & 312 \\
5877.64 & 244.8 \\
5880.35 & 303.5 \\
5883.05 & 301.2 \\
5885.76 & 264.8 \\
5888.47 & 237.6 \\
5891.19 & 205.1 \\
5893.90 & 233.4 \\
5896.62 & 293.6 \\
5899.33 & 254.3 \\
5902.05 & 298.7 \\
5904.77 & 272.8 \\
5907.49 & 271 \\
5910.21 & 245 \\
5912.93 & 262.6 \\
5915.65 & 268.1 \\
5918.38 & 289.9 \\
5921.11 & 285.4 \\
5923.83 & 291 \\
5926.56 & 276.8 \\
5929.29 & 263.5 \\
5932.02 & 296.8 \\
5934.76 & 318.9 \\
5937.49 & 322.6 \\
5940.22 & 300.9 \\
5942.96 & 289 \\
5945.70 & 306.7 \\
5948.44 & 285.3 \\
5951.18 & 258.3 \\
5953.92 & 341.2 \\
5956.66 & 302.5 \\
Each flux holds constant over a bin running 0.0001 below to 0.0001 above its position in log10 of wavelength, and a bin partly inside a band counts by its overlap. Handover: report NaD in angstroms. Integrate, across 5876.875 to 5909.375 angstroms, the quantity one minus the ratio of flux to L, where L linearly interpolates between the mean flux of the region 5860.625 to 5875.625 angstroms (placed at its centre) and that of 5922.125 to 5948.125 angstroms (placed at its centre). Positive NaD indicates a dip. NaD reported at 3.8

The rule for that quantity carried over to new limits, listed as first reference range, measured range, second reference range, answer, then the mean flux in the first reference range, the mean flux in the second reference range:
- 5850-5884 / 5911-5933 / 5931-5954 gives 1.5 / 293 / 300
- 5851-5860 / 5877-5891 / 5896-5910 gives 0.6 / 283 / 275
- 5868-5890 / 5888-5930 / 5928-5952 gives 3.4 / 284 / 294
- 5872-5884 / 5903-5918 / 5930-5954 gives 1.4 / 290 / 299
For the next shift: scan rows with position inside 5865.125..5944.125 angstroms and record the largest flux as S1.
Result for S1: 329.1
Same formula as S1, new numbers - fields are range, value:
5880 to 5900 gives 303.5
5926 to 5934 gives 296.8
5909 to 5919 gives 289.9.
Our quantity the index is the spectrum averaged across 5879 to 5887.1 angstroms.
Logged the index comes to 290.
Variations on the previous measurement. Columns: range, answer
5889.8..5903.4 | 257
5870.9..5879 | 281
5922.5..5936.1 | 289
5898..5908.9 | 274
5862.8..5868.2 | 273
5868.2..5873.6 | 308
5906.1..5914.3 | 260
